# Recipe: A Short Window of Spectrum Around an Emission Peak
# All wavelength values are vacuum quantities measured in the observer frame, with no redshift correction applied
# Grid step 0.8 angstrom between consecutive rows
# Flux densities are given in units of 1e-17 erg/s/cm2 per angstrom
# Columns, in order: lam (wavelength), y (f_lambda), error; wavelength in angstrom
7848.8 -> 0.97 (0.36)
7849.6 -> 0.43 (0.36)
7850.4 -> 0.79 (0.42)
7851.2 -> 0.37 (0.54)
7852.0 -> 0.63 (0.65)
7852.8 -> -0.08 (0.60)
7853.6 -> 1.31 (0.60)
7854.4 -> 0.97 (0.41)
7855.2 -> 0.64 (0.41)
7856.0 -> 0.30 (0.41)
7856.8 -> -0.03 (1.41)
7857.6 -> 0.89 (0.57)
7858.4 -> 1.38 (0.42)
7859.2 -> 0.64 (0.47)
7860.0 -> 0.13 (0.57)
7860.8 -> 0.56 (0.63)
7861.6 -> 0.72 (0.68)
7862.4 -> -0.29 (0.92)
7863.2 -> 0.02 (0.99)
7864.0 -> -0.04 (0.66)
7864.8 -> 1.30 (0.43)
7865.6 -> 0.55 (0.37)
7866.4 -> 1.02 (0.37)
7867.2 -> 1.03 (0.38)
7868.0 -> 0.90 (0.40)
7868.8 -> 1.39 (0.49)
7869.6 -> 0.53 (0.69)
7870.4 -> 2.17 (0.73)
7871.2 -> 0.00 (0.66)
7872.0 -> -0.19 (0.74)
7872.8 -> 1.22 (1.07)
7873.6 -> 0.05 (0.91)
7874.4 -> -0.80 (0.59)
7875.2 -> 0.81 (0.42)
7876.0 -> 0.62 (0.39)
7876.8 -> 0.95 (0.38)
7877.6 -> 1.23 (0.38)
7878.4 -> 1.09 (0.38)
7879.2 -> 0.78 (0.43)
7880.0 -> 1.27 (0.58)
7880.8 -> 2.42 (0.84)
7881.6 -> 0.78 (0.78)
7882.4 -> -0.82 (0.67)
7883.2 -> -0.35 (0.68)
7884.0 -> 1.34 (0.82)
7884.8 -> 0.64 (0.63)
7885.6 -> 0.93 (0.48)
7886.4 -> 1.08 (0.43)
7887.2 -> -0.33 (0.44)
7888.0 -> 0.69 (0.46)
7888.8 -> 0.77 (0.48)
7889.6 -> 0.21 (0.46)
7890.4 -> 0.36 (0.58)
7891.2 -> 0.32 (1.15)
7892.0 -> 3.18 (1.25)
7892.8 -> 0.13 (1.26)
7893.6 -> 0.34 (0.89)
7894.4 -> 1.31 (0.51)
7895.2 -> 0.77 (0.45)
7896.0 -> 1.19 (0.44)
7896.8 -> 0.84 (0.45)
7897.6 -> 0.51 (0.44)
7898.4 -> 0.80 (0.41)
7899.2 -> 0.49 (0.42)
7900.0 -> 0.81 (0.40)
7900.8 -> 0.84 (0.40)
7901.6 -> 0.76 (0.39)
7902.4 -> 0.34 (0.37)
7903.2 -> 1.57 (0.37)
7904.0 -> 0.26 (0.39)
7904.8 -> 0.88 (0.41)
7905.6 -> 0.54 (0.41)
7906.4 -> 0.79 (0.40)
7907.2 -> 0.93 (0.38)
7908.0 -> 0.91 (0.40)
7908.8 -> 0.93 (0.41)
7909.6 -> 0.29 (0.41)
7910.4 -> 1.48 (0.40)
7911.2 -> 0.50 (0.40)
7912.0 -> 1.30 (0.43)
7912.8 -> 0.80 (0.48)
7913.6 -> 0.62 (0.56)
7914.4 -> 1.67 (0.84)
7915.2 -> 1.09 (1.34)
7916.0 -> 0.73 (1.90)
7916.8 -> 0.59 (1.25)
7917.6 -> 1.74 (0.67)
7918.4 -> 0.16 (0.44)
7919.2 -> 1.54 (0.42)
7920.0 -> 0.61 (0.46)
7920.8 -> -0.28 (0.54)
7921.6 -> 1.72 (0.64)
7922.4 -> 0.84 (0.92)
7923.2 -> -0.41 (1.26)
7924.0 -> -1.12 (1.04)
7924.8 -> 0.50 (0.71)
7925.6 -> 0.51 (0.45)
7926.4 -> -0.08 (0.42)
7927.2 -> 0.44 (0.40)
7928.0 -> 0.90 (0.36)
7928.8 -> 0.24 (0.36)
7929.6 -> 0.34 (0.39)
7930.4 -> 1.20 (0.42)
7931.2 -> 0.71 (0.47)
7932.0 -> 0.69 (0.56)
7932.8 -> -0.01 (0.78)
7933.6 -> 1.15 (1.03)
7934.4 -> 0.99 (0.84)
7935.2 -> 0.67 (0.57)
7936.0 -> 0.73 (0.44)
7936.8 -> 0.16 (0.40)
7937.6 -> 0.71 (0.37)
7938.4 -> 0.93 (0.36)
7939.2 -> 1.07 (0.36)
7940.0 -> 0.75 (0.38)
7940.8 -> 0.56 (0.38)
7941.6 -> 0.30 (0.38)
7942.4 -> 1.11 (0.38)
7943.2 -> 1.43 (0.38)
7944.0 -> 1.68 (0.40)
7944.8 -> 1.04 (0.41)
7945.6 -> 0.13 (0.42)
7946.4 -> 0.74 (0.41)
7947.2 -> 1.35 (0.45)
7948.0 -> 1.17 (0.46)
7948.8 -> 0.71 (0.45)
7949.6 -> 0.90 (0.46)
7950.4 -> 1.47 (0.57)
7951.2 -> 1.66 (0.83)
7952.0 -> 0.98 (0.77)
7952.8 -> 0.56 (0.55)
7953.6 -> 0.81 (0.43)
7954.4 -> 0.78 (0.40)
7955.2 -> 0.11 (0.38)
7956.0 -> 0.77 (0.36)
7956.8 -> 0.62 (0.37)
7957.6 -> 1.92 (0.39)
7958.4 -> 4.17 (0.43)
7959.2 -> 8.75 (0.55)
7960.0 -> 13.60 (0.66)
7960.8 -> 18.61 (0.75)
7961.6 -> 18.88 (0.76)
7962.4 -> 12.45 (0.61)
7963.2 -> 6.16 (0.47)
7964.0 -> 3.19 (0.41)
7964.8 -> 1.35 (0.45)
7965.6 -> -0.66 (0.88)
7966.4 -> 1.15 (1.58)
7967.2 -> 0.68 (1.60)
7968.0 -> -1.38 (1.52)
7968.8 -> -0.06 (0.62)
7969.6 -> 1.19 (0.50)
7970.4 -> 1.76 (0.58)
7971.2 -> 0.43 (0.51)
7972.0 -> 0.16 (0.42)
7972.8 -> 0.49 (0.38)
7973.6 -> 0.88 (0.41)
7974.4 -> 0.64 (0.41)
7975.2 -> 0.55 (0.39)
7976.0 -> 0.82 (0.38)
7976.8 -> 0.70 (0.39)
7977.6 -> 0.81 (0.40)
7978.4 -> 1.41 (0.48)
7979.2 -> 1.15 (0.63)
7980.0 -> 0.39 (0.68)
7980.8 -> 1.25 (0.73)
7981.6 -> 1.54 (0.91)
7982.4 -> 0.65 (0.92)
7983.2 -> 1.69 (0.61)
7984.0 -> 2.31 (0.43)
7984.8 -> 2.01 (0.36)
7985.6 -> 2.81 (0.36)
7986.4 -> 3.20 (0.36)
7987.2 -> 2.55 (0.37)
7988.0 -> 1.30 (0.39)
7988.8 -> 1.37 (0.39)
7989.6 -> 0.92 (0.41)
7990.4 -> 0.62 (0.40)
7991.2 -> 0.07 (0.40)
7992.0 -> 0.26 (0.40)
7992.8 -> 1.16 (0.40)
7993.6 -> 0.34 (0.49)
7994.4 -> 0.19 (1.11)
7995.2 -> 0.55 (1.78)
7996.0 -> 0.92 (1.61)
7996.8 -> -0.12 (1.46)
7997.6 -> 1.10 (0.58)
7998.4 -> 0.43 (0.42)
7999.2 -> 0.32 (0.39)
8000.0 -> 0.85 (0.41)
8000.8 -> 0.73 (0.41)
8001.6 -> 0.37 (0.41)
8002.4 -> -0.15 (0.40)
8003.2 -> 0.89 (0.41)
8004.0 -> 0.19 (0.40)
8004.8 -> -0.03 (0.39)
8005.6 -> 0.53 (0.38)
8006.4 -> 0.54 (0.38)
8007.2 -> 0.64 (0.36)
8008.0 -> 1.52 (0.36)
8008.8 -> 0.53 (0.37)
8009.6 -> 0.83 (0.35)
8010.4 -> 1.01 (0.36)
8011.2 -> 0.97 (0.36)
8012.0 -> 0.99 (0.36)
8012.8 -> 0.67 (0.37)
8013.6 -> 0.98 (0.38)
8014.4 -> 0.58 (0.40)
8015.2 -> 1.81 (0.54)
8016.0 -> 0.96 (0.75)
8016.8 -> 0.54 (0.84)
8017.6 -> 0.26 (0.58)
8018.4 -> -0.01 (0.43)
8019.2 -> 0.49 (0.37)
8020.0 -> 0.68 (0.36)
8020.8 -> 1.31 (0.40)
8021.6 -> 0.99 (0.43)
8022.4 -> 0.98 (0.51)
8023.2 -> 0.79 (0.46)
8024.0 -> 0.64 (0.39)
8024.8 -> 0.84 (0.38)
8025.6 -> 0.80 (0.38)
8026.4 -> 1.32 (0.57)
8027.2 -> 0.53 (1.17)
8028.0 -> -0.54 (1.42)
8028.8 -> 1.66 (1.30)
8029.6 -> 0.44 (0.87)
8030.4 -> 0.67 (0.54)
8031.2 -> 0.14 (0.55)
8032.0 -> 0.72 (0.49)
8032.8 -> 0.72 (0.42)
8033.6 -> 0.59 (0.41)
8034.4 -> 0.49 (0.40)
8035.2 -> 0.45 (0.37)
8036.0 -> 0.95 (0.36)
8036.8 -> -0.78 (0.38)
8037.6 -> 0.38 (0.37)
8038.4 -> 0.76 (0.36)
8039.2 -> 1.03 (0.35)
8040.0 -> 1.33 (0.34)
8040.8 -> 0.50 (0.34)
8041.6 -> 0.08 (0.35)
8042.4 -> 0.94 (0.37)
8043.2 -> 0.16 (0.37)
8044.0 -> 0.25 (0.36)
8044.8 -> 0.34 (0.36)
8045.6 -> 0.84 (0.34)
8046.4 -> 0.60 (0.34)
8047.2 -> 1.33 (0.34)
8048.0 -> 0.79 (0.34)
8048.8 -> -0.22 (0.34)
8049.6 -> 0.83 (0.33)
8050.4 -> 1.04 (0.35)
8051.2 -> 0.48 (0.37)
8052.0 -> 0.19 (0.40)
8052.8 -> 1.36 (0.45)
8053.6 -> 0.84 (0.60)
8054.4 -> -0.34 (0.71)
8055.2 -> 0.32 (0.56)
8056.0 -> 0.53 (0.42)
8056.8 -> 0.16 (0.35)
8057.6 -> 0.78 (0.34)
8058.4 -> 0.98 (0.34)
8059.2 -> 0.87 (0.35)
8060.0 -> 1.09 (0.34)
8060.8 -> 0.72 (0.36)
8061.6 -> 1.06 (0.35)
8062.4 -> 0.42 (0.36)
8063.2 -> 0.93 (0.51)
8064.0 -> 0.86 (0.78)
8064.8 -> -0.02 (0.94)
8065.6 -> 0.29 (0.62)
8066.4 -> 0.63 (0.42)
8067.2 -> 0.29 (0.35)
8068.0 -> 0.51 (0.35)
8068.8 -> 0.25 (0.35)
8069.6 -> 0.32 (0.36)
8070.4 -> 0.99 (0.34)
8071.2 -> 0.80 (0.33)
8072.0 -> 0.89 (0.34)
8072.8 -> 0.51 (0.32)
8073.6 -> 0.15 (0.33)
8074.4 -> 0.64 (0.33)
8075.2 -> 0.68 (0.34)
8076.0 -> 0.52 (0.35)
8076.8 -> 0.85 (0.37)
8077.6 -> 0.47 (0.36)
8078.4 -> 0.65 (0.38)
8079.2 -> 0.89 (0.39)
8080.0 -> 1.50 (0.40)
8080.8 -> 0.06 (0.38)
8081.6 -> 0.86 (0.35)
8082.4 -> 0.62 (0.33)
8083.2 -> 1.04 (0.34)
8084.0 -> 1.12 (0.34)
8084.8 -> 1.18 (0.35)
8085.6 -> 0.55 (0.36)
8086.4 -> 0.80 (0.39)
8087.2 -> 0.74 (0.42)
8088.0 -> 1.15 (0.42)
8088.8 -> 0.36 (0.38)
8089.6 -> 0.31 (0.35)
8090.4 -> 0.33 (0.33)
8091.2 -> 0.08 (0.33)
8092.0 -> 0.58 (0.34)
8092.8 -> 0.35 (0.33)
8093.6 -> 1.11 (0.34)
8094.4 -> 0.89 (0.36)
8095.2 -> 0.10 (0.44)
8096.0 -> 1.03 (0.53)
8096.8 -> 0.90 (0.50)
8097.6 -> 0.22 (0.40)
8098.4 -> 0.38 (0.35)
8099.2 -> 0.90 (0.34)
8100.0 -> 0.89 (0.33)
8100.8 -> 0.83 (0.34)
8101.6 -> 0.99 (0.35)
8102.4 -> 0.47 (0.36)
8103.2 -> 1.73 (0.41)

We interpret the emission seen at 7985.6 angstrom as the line [N II]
